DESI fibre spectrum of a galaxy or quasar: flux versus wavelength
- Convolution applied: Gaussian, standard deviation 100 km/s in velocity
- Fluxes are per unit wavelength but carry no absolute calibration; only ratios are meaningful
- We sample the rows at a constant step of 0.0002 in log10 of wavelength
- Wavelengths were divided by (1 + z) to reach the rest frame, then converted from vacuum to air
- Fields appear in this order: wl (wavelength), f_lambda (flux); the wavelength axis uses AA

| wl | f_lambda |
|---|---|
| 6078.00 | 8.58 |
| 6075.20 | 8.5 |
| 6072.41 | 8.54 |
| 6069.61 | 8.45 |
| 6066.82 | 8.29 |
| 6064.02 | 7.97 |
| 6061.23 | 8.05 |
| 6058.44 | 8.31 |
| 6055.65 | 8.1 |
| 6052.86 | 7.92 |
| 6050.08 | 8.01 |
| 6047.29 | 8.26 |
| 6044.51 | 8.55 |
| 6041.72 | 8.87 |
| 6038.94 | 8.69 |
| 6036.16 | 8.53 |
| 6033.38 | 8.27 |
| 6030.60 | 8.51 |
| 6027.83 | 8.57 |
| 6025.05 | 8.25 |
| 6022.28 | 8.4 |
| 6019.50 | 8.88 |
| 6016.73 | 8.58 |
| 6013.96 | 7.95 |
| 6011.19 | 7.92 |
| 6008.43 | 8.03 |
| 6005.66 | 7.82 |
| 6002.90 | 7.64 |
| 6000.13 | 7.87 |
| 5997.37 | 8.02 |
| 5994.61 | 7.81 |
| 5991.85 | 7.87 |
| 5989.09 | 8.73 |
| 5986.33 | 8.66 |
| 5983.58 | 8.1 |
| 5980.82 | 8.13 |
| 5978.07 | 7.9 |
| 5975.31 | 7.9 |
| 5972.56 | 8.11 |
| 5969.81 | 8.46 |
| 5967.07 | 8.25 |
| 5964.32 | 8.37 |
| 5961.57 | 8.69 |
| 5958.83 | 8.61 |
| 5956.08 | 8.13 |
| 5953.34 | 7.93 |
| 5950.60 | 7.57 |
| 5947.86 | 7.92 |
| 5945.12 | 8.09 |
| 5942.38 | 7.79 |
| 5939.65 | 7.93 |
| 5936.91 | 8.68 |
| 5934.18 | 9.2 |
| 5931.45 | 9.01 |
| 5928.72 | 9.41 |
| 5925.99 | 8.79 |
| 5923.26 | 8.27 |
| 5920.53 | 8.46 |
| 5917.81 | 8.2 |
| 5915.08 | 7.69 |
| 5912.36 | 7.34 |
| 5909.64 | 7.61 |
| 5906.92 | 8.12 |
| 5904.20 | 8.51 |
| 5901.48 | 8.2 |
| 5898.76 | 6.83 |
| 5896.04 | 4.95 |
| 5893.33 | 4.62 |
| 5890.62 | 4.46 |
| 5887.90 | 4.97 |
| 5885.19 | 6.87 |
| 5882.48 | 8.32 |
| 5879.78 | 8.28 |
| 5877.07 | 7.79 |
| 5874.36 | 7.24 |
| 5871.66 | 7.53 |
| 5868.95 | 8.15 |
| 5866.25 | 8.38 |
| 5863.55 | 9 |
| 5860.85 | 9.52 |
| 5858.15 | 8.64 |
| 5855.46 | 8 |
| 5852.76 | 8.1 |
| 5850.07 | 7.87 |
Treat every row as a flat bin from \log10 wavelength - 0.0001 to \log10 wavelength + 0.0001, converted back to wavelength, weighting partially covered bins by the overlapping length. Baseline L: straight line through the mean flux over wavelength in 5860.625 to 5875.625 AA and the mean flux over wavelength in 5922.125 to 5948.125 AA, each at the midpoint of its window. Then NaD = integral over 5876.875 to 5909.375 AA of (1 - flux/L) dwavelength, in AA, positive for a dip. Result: 5.92 AA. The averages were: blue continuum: 8.22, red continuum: 8.54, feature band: 6.82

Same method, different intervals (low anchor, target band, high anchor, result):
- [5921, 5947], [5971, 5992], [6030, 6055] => 0.7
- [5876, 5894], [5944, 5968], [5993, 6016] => -2.7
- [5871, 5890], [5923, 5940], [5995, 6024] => -2.9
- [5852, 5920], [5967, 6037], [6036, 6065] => -1.2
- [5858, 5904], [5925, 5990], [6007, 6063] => -4.6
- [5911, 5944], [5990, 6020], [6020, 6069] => 1.2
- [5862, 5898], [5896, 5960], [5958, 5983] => -3.9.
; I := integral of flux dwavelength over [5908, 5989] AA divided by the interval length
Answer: 8.26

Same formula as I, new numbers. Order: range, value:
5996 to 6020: 8.05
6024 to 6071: 8.33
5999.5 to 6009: 7.82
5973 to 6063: 8.22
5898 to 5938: 8.31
